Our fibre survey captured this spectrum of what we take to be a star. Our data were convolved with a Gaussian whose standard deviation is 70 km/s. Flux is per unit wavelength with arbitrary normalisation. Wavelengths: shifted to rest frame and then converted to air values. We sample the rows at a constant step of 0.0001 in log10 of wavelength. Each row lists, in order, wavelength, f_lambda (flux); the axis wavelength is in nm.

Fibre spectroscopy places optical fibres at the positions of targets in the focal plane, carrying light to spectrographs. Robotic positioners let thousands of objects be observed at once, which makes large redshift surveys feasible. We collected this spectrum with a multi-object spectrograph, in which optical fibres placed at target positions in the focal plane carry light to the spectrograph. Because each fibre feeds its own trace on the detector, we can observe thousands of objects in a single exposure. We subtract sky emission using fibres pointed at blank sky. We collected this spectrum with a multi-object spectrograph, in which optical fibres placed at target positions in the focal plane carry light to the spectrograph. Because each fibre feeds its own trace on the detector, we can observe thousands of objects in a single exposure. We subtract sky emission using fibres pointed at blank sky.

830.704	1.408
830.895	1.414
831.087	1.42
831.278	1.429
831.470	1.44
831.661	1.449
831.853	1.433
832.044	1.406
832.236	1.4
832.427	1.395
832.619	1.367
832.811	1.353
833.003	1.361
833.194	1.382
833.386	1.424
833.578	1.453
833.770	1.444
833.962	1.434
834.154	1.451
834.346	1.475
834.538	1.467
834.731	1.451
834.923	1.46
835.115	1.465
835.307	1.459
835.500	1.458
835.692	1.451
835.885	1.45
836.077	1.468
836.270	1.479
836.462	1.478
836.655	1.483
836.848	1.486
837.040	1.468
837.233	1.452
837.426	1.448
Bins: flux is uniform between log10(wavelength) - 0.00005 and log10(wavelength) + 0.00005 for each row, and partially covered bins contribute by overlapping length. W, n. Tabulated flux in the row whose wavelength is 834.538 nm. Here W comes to 1.467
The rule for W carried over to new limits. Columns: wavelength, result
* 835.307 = 1.459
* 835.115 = 1.465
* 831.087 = 1.42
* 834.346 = 1.475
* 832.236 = 1.4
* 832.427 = 1.395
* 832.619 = 1.367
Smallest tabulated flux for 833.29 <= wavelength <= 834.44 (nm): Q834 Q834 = 1.424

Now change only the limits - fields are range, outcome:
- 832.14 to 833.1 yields 1.353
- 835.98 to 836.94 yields 1.468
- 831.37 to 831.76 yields 1.44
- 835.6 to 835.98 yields 1.45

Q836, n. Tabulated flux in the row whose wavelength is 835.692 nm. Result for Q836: 1.451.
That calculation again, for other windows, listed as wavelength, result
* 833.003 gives 1.361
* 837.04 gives 1.468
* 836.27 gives 1.479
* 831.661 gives 1.449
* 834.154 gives 1.451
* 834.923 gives 1.46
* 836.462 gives 1.478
